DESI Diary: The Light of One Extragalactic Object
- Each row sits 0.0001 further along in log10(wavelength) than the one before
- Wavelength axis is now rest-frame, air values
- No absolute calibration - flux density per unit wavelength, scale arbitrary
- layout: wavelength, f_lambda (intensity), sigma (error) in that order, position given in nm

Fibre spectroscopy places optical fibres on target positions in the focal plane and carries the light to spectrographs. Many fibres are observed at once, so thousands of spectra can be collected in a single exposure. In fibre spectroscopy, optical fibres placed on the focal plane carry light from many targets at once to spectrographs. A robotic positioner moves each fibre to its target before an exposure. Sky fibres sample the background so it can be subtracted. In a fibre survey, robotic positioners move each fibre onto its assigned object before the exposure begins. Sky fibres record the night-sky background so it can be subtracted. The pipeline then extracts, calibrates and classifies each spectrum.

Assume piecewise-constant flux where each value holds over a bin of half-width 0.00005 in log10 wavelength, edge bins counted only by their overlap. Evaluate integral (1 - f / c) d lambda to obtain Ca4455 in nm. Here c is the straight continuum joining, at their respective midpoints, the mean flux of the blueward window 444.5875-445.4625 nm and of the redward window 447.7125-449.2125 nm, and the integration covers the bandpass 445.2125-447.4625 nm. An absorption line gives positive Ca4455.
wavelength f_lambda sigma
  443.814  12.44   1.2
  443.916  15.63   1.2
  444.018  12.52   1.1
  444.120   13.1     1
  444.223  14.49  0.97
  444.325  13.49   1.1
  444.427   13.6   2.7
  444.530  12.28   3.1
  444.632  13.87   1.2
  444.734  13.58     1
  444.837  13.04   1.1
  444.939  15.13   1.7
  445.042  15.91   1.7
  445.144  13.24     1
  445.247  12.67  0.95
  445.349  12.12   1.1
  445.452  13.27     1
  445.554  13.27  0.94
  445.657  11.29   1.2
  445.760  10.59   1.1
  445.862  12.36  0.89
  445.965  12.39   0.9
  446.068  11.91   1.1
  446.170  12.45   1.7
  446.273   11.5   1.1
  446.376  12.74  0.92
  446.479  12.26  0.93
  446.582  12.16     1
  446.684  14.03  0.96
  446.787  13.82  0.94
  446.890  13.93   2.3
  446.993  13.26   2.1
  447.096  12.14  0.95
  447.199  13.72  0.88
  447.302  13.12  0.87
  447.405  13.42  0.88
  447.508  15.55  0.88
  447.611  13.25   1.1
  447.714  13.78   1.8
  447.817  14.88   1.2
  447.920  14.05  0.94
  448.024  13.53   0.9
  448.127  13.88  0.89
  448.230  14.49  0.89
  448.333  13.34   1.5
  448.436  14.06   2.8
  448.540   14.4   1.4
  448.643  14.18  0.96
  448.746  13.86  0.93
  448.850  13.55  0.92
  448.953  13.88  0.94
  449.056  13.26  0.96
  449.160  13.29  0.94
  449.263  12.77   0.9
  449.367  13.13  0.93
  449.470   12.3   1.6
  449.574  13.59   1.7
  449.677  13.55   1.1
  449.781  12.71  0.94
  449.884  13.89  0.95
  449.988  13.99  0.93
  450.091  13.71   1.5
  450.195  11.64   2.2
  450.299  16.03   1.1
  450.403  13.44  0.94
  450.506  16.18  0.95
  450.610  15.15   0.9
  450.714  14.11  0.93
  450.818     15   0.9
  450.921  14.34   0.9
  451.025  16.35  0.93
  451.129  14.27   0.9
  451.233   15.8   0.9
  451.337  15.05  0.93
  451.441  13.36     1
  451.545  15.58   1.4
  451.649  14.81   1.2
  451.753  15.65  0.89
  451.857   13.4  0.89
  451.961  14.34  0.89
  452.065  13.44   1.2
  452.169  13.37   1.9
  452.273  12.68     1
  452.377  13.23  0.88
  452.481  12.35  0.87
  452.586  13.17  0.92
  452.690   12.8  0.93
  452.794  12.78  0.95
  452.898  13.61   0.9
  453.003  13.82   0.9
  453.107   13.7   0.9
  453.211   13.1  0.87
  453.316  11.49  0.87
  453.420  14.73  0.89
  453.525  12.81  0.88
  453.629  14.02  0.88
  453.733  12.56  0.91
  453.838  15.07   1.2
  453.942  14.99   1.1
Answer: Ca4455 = 0.18 nm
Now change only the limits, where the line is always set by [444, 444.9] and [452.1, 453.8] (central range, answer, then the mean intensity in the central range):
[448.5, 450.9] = -0.10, 13.8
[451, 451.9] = -0.12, 14.9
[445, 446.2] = 0.07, 12.6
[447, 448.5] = -0.06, 13.8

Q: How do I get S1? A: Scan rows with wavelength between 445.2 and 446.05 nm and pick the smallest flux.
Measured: 10.59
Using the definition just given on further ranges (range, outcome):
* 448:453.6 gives 11.49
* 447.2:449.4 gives 12.77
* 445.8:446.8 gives 11.5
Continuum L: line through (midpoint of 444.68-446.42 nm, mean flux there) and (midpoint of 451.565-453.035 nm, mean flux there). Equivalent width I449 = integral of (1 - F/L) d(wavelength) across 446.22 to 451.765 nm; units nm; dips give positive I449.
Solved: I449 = -0.28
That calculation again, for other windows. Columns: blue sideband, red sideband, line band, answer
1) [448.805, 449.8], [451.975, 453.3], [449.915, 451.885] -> -0.22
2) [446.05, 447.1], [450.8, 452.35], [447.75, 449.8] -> -0.02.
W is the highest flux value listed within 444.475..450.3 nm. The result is 16.03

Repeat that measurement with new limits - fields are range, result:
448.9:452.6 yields 16.35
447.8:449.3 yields 14.88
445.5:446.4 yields 13.27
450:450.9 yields 16.18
